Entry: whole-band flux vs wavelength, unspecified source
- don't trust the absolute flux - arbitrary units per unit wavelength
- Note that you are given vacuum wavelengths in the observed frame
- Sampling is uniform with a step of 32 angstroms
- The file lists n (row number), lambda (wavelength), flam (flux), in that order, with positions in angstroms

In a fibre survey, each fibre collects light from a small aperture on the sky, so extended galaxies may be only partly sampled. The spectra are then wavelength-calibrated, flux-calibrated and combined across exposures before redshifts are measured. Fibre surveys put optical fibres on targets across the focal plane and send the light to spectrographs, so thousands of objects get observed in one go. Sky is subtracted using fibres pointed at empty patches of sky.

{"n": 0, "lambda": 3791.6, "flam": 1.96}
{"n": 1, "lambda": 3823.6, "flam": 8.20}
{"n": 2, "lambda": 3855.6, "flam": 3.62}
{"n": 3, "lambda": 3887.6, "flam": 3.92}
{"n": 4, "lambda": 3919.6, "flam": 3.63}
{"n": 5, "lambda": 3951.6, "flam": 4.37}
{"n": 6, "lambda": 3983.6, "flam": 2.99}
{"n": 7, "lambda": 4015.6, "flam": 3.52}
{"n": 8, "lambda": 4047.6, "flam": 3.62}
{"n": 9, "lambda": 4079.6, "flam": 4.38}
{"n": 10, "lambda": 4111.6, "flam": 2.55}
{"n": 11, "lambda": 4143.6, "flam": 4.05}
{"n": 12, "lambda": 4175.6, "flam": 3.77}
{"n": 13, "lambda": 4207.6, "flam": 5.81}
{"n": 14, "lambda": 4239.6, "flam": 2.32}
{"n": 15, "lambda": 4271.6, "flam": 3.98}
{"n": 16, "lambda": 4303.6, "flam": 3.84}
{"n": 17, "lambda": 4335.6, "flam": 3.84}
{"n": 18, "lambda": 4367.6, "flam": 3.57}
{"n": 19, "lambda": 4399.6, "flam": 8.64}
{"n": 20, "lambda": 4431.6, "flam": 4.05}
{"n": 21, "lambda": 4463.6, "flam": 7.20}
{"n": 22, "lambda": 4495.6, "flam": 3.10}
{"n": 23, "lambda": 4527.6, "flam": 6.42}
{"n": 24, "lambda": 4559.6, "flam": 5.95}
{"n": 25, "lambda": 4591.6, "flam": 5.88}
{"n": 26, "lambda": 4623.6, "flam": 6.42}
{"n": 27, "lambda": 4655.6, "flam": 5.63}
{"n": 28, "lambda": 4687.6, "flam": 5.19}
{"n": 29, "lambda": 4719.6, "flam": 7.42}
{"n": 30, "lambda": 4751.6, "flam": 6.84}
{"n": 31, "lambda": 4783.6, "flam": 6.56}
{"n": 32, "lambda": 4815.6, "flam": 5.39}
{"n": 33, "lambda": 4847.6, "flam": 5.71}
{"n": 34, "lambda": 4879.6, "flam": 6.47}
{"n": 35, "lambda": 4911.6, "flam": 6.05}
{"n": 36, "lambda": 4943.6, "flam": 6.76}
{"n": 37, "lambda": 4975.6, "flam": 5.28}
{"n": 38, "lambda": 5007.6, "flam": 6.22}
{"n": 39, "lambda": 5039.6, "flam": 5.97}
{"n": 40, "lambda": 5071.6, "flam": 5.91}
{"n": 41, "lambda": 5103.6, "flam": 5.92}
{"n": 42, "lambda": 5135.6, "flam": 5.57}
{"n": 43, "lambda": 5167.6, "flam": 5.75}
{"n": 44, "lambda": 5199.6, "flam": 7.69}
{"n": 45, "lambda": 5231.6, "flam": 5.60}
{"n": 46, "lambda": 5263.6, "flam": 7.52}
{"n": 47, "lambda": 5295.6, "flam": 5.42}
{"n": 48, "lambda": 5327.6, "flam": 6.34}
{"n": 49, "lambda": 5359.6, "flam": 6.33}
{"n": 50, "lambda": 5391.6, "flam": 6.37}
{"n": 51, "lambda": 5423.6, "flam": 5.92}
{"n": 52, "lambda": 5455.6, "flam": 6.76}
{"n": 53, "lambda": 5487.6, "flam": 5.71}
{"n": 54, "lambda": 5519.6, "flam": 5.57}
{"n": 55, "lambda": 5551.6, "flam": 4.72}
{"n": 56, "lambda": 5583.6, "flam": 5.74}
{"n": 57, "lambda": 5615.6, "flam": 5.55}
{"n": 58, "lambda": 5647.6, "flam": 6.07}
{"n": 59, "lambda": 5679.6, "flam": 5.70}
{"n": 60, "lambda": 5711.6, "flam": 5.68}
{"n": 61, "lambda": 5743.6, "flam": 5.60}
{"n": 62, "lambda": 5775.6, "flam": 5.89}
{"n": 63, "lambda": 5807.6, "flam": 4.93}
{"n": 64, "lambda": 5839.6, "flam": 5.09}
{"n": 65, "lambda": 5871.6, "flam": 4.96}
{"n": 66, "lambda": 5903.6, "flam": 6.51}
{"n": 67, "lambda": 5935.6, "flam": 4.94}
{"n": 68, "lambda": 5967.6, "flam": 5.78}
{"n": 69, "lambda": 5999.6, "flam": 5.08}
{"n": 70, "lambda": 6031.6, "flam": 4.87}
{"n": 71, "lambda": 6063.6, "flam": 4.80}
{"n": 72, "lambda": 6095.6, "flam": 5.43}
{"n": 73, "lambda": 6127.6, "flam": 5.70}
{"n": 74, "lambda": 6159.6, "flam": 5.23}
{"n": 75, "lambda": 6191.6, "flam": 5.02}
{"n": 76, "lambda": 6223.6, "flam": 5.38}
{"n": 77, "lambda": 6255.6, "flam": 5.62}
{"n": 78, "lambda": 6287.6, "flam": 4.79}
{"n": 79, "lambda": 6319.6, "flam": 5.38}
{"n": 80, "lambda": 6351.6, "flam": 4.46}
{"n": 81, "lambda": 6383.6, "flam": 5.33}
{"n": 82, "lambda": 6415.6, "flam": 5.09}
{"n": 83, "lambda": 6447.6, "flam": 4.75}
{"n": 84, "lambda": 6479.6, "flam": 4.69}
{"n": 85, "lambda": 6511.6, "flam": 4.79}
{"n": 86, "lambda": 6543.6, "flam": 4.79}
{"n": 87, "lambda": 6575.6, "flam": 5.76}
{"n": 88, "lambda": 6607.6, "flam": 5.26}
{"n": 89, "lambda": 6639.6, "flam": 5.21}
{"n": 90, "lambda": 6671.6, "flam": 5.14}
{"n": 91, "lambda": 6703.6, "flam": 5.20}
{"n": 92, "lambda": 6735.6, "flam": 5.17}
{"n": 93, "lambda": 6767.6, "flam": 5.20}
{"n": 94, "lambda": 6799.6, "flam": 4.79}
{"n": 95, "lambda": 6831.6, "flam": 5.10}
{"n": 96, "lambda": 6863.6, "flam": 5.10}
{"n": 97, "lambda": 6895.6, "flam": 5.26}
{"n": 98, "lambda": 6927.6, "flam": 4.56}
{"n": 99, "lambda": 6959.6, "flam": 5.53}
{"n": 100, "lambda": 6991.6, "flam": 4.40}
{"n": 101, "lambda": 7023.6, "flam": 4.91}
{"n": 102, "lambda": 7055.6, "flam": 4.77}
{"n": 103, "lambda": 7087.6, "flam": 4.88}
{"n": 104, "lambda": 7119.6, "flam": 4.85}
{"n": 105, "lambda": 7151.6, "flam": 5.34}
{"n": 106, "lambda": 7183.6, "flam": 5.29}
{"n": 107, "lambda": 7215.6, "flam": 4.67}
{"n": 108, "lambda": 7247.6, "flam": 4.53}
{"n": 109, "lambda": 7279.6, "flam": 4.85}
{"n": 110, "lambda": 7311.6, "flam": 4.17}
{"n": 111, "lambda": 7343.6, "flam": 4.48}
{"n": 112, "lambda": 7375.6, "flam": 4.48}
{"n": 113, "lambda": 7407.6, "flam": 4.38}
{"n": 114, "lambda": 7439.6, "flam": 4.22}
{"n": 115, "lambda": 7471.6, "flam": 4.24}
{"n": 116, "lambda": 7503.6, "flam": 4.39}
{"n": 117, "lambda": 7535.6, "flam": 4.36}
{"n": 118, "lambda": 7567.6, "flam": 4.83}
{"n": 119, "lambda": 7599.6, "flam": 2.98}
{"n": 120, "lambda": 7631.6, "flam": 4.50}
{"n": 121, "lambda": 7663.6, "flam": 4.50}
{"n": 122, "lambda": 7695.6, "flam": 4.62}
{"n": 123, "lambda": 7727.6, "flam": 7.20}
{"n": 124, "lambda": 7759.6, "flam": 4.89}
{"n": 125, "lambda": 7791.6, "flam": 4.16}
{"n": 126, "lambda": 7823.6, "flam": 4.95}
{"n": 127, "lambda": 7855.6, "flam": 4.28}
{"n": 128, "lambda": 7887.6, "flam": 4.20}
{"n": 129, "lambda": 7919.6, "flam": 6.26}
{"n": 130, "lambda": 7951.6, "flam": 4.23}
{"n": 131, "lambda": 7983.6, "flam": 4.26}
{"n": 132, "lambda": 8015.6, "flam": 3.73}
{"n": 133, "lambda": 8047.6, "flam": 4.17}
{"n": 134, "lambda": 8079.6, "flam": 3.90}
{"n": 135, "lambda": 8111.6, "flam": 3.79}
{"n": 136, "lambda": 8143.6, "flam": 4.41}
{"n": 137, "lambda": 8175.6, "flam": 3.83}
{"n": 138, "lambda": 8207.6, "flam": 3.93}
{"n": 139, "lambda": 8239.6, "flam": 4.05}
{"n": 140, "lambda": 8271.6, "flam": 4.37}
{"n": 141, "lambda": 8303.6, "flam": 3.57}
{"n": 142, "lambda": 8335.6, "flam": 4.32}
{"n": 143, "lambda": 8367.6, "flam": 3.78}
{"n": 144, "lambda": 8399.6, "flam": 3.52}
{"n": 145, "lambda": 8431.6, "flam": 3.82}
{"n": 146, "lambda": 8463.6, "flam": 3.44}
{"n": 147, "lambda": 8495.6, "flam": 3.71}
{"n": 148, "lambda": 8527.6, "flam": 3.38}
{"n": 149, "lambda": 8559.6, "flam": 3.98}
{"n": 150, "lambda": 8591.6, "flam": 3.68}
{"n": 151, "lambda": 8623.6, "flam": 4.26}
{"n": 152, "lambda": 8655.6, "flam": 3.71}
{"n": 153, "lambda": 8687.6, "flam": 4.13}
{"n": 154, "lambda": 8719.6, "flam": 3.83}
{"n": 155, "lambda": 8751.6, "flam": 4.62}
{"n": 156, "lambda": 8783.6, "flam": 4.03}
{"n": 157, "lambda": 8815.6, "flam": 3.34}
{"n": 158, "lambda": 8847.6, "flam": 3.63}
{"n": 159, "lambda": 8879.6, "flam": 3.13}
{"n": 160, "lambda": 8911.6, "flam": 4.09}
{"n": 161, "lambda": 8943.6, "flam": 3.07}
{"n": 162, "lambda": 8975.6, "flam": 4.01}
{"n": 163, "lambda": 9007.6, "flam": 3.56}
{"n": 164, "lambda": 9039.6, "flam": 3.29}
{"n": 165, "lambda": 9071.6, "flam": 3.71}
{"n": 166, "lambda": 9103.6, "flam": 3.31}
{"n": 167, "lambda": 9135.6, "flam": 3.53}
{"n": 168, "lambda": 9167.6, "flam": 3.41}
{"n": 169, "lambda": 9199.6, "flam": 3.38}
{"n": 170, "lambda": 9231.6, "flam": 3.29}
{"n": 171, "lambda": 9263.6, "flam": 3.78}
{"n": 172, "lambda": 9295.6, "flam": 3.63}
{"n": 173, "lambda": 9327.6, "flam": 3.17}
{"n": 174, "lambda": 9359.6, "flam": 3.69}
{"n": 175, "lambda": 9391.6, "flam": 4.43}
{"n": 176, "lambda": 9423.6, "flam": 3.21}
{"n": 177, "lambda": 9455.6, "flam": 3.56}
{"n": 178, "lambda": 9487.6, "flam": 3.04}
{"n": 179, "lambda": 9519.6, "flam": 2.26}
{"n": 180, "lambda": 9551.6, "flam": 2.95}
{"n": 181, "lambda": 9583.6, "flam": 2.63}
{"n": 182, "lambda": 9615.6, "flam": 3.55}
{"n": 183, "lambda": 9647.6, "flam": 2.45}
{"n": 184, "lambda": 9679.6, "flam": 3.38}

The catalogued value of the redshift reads 0.177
